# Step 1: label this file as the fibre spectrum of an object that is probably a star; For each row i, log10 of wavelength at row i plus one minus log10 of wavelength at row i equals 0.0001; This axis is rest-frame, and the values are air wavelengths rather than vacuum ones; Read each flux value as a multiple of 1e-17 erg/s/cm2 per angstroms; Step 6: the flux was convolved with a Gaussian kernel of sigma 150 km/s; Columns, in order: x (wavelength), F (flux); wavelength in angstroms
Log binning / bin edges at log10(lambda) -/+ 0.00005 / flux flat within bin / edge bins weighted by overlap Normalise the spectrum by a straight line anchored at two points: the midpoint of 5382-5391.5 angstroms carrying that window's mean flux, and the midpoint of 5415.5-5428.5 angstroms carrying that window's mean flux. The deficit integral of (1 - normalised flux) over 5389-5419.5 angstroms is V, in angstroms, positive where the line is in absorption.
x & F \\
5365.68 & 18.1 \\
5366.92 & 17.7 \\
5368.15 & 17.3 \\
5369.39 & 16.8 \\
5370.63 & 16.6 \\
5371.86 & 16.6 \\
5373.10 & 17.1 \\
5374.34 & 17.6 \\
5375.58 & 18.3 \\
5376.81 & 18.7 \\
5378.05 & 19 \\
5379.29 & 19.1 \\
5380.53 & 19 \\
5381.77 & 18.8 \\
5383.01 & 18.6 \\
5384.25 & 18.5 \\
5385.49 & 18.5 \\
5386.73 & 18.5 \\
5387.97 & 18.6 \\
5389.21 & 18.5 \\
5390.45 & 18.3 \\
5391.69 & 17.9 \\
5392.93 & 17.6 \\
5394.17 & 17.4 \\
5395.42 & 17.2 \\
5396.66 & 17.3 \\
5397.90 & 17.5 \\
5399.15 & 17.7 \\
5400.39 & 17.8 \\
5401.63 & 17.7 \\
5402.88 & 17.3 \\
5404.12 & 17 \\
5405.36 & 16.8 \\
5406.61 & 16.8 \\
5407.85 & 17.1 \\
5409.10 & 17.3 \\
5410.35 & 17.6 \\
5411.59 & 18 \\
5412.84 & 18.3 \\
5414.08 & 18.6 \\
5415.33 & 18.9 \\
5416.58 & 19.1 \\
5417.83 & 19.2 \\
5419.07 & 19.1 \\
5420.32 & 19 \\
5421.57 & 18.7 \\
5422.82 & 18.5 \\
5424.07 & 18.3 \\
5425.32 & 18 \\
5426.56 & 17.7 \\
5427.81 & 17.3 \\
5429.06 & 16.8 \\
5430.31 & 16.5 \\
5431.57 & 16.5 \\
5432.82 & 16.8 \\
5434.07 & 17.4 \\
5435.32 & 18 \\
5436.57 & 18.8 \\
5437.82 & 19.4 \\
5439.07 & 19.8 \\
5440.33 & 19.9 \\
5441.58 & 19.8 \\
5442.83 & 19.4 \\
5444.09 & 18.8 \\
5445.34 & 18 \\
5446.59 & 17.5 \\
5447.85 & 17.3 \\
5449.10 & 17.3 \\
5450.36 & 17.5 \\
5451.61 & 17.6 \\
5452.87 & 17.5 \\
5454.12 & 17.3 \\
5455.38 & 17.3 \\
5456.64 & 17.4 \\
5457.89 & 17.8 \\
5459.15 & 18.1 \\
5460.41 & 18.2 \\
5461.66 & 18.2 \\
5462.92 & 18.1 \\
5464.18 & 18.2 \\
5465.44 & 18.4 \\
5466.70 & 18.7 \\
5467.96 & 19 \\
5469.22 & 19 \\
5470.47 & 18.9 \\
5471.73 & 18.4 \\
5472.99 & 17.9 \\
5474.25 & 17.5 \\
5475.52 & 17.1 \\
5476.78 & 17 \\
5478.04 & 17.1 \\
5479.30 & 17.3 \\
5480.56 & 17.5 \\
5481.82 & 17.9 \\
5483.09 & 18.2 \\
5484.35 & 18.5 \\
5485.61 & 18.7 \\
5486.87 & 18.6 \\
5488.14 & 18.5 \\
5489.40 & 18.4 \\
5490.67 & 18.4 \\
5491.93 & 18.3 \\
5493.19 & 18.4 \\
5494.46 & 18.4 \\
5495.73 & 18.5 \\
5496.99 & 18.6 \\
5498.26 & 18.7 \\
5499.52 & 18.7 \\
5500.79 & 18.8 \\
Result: 1.1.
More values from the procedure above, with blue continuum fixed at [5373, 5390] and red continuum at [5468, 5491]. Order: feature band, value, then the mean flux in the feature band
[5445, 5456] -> 0.45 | 17.5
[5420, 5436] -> 0.59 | 17.6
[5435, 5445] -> -0.54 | 19.2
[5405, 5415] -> 0.42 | 17.6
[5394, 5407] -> 0.78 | 17.3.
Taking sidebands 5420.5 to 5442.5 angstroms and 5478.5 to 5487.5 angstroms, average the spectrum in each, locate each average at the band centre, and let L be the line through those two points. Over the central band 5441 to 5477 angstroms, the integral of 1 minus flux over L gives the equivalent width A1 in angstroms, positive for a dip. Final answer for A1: 0.2 angstroms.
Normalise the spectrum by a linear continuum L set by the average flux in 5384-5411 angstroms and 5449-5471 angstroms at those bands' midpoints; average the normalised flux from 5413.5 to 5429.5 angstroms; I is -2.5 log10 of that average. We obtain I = -0.036 mag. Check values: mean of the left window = 17.7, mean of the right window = 18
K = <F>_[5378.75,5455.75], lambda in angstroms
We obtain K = 18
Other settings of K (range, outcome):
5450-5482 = 17.9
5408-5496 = 18.1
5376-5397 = 18.3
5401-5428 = 18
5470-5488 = 17.9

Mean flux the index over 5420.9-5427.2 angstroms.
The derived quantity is 18.3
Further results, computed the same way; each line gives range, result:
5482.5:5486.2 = 18.5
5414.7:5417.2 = 19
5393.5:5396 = 17.3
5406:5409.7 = 17.1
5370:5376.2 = 17.3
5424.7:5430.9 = 17.3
